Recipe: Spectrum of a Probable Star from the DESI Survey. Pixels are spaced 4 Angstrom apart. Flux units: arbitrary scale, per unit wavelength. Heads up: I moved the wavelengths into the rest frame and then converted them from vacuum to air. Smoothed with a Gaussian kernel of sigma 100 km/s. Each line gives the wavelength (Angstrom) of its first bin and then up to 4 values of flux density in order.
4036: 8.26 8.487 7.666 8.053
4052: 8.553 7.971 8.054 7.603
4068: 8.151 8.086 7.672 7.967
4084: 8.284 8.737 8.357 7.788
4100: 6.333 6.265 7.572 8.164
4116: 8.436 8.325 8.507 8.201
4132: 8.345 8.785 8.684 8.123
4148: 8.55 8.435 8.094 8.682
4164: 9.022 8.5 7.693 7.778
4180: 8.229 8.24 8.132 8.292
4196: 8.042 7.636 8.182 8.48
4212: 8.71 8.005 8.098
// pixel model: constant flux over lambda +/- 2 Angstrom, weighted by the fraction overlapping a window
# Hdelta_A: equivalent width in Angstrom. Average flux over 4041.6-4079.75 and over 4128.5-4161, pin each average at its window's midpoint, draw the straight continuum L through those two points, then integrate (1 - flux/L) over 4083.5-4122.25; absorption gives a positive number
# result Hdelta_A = 1.89 Angstrom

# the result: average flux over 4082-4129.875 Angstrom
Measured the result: 7.91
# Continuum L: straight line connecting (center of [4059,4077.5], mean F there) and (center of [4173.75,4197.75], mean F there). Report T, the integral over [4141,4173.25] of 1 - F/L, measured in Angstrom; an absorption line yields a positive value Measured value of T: -1.4 Angstrom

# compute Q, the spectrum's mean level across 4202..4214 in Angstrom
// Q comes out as 8.46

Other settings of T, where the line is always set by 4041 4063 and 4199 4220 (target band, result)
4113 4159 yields -1.49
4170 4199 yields 0.53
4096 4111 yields 2.13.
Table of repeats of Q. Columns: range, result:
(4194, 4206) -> 7.95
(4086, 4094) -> 8.55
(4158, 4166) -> 8.85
